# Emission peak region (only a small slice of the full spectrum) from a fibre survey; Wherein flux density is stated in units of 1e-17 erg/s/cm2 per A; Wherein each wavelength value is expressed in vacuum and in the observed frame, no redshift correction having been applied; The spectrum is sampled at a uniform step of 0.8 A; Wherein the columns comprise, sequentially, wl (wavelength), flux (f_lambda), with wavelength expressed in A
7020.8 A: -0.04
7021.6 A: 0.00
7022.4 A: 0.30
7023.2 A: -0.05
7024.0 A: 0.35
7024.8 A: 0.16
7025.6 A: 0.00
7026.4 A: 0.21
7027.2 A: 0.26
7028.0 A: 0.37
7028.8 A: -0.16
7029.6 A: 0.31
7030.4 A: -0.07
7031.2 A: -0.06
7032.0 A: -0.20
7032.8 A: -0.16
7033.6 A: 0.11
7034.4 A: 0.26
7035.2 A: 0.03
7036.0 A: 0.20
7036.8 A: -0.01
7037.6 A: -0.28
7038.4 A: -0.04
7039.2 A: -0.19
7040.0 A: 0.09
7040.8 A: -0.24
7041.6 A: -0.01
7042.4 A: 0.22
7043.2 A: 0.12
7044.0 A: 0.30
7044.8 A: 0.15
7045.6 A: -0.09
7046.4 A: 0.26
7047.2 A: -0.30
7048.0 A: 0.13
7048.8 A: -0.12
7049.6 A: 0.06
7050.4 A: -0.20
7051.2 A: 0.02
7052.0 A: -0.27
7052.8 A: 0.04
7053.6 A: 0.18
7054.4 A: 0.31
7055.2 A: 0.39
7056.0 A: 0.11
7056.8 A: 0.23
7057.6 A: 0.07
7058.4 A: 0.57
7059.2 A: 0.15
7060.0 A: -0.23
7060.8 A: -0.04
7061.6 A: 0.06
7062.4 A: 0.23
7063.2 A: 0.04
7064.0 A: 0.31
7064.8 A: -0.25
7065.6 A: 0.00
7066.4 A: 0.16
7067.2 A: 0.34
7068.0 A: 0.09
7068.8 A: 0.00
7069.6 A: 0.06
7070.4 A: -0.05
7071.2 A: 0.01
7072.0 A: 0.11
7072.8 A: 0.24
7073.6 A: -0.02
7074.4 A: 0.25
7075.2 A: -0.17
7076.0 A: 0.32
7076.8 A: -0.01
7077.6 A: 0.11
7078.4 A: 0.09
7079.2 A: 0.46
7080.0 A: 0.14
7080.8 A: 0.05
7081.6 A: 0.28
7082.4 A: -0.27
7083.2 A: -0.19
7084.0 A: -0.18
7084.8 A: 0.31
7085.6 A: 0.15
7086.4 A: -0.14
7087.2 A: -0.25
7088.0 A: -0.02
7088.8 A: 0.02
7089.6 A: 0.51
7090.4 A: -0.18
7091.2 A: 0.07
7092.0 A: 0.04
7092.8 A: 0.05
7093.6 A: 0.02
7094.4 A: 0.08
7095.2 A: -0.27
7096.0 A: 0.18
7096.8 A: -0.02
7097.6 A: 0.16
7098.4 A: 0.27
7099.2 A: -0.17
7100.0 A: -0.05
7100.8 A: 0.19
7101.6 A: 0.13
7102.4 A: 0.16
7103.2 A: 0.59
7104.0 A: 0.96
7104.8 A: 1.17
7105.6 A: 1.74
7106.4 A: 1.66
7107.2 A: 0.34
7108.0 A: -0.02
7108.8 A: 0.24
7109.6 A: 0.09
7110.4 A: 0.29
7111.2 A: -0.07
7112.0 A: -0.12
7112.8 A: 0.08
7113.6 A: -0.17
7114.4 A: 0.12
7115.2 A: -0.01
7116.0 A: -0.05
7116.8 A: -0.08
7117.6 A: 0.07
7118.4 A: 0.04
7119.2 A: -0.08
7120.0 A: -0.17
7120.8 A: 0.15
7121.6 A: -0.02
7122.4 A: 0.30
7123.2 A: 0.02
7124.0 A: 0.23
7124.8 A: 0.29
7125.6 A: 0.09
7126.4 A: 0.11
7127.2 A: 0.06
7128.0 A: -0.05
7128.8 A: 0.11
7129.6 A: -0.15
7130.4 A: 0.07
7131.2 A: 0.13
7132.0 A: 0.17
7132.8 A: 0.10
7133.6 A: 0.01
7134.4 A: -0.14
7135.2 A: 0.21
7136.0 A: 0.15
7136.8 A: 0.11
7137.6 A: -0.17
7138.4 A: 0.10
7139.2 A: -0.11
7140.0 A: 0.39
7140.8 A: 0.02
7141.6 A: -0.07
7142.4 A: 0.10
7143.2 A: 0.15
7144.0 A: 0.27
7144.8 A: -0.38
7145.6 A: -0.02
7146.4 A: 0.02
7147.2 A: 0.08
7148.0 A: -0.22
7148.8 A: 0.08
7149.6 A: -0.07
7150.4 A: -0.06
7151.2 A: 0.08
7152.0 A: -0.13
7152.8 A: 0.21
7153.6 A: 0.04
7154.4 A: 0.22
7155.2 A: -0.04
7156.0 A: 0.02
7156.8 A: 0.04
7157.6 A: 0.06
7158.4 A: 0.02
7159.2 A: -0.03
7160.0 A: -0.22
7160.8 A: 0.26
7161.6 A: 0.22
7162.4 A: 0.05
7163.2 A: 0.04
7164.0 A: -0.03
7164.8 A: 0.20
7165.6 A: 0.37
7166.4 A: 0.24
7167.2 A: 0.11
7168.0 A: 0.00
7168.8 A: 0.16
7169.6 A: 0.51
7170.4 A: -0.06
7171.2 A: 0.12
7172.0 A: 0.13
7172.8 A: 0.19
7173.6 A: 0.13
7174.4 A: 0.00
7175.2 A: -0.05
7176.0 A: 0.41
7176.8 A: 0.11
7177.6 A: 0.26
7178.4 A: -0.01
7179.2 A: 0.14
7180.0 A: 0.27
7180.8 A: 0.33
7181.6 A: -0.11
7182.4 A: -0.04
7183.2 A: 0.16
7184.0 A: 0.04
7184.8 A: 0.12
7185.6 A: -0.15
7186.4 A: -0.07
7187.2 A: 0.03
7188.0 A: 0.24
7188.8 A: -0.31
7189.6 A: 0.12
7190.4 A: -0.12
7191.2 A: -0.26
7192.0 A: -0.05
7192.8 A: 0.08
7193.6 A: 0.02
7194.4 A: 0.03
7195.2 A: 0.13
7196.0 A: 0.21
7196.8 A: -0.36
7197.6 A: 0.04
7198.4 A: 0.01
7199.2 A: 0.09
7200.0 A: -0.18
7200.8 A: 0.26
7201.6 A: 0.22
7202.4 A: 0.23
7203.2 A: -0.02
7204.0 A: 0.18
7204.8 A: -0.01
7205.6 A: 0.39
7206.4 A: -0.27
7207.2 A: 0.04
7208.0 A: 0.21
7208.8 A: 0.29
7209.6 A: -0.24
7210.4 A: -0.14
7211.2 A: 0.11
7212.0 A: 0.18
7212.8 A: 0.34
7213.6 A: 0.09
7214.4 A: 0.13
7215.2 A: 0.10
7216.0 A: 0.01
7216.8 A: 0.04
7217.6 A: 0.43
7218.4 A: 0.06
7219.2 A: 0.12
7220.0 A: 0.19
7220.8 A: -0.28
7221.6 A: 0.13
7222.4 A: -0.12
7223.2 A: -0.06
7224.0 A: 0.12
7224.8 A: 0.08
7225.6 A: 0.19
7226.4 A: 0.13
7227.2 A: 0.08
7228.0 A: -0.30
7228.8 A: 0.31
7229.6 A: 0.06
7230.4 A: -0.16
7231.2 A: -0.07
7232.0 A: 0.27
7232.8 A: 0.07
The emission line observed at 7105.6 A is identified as Hbeta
